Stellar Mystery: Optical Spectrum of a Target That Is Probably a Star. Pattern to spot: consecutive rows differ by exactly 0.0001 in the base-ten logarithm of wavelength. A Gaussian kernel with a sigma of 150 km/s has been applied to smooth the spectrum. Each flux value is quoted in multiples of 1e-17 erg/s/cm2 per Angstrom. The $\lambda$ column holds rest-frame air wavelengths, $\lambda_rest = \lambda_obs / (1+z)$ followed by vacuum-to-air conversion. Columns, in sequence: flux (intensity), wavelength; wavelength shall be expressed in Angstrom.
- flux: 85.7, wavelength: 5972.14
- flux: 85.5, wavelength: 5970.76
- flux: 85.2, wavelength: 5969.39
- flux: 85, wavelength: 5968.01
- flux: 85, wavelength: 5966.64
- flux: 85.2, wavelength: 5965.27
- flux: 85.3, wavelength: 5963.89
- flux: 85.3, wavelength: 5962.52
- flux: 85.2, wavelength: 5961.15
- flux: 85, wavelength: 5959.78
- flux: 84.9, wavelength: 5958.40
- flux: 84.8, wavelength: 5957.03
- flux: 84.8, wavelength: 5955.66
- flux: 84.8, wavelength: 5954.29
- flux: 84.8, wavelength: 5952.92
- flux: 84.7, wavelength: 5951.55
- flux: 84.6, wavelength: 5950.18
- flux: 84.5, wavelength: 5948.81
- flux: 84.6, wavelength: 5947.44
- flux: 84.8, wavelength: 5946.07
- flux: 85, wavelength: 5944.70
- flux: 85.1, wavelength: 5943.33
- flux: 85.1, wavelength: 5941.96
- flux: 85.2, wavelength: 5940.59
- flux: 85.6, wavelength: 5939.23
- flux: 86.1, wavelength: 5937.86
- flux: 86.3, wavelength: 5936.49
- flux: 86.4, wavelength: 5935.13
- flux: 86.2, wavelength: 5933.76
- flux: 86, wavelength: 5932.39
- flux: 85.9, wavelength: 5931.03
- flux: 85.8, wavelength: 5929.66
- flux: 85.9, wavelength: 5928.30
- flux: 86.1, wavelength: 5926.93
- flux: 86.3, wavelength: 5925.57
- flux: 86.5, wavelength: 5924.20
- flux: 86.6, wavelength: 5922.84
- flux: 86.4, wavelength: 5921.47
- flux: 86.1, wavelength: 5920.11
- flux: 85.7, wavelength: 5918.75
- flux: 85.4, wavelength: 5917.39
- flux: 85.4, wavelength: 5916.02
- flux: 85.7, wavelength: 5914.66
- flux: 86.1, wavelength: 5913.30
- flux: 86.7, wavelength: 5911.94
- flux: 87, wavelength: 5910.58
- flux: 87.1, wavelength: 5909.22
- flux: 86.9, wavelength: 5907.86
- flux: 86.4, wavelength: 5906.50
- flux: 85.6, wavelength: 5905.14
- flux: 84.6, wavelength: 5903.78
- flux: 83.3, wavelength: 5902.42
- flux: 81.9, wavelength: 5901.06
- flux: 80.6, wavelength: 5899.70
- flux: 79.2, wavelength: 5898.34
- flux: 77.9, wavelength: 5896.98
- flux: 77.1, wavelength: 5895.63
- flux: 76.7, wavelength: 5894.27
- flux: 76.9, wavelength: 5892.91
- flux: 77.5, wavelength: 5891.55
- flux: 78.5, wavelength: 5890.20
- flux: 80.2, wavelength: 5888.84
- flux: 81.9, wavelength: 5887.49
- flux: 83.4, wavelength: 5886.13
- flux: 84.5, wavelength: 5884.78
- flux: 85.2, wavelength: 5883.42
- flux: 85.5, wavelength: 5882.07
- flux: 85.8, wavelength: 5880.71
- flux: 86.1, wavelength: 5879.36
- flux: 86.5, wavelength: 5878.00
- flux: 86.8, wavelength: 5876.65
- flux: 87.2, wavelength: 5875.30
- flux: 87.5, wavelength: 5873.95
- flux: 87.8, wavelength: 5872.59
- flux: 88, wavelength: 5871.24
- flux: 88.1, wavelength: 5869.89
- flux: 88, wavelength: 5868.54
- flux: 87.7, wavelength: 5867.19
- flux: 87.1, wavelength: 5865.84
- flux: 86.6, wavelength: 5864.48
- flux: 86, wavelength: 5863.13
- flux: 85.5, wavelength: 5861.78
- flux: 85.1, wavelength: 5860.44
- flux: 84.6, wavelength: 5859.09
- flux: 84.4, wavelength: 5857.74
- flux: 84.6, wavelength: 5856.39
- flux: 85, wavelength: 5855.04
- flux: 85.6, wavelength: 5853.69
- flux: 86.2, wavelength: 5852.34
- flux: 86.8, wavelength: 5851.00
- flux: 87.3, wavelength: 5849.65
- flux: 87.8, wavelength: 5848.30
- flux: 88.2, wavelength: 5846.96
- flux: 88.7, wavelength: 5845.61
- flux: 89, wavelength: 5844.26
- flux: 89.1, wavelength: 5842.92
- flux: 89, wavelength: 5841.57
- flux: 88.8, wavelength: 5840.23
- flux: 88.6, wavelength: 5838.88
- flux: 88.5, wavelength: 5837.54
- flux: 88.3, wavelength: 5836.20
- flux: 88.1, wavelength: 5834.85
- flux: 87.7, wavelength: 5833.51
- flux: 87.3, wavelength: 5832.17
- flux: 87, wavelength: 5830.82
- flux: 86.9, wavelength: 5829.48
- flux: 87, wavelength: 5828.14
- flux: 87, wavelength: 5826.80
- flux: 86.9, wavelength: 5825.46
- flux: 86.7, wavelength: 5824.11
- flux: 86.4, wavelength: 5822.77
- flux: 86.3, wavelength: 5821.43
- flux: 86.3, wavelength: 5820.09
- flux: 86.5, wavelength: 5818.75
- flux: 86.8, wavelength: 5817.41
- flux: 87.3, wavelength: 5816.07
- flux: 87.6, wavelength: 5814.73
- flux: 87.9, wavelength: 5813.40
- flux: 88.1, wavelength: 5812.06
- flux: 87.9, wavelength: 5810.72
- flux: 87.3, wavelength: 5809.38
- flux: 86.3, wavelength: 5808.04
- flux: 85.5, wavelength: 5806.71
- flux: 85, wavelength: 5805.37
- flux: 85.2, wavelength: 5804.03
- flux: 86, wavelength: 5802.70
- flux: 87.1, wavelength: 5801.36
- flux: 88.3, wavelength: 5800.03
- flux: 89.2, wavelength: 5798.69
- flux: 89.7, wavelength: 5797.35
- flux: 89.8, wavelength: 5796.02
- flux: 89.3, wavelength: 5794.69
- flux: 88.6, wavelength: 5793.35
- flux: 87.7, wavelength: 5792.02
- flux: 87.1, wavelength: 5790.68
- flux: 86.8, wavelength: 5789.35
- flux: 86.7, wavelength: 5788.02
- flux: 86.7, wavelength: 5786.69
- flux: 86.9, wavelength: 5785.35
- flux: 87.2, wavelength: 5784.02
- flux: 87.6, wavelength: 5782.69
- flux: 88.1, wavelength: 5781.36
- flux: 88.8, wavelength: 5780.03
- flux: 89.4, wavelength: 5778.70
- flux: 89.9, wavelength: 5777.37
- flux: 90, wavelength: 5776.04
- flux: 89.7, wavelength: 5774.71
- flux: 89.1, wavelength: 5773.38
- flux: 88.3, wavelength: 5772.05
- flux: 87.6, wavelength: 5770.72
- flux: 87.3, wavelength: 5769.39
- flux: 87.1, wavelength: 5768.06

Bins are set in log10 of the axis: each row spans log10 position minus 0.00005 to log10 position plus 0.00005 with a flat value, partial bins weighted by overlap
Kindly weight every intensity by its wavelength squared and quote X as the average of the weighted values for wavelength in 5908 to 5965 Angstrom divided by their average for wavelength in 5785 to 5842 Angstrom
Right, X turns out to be 1.02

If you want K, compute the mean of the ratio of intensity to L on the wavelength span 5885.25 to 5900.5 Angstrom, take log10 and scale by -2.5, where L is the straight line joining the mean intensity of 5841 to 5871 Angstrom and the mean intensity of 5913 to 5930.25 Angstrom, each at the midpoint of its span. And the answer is 0.09 mag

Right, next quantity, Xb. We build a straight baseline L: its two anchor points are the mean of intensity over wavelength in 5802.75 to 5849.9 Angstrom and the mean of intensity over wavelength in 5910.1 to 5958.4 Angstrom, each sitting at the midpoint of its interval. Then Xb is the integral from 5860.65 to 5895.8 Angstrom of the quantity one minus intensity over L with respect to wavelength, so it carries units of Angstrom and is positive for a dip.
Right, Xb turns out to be 0.9 Angstrom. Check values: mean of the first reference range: 87.4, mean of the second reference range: 85.6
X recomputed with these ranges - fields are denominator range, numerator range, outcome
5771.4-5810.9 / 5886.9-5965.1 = 1.01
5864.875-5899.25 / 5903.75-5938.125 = 1.04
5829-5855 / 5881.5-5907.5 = 0.94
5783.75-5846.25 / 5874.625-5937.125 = 0.99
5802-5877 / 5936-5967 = 1.02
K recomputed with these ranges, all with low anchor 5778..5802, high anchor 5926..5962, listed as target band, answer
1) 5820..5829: 0.01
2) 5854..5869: 0.01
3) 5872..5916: 0.03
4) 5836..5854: -0.01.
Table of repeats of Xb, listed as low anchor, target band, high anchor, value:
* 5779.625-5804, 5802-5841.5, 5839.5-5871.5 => 0.1 Angstrom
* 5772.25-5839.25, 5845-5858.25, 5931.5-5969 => 0.1 Angstrom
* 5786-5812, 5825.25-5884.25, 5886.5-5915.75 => -1.7 Angstrom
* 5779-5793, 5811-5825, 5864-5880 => 0.1 Angstrom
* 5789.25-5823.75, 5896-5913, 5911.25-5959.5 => 0.4 Angstrom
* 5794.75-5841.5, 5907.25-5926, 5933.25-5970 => -0.1 Angstrom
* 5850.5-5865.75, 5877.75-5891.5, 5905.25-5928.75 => 0.4 Angstrom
